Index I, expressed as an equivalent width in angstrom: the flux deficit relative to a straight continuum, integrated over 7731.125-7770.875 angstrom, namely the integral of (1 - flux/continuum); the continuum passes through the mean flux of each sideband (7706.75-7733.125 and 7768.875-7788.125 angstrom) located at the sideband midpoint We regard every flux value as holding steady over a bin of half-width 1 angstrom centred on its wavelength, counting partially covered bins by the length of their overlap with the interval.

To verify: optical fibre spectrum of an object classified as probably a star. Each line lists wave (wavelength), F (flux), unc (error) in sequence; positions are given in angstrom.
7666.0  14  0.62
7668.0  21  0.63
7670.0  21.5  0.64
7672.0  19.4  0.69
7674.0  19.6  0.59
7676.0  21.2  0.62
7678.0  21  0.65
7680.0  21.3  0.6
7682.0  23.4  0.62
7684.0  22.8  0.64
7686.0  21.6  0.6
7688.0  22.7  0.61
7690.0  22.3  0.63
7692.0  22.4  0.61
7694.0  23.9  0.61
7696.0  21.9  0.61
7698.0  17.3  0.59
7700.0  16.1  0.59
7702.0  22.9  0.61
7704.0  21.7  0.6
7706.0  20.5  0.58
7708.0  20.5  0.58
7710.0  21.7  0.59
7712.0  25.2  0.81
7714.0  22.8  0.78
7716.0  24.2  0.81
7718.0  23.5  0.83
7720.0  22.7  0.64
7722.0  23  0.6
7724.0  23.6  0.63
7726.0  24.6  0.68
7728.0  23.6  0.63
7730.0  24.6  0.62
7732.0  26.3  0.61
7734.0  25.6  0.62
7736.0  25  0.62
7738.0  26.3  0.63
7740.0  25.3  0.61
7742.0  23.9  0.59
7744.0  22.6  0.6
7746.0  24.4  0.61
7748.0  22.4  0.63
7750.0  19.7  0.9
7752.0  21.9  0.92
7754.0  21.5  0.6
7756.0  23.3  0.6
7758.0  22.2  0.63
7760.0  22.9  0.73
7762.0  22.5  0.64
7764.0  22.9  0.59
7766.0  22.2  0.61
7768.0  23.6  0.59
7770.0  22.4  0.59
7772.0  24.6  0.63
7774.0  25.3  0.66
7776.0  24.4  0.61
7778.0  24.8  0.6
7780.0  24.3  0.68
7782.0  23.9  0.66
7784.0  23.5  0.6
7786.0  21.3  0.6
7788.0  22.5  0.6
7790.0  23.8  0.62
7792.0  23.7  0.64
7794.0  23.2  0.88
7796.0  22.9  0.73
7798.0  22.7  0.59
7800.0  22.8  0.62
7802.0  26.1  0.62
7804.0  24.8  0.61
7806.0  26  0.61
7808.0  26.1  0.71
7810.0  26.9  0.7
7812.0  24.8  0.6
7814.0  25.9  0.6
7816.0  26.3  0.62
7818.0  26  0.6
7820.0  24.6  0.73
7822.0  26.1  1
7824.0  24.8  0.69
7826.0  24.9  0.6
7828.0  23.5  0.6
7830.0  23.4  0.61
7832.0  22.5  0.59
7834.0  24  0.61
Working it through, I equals 0.5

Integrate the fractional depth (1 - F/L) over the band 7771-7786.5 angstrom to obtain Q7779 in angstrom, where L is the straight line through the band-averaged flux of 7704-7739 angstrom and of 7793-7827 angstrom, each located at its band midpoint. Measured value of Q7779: 0.27 angstrom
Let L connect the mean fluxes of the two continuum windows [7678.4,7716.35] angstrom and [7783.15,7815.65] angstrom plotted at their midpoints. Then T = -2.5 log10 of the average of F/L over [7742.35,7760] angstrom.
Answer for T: 0.04 mag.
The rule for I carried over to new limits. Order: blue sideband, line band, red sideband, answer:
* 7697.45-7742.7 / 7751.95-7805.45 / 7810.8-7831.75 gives 1.8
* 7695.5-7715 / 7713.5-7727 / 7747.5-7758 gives -1.4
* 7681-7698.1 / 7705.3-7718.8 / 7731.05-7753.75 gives 0.2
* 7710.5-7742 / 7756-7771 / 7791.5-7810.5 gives 1.0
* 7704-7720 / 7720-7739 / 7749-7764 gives -1.9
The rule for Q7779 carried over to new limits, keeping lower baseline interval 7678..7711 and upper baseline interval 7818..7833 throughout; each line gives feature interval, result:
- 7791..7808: -0.3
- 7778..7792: 0.1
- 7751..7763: 0.2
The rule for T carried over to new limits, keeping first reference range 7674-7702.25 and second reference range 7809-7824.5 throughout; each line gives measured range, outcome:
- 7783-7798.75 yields 0.09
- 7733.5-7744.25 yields -0.08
